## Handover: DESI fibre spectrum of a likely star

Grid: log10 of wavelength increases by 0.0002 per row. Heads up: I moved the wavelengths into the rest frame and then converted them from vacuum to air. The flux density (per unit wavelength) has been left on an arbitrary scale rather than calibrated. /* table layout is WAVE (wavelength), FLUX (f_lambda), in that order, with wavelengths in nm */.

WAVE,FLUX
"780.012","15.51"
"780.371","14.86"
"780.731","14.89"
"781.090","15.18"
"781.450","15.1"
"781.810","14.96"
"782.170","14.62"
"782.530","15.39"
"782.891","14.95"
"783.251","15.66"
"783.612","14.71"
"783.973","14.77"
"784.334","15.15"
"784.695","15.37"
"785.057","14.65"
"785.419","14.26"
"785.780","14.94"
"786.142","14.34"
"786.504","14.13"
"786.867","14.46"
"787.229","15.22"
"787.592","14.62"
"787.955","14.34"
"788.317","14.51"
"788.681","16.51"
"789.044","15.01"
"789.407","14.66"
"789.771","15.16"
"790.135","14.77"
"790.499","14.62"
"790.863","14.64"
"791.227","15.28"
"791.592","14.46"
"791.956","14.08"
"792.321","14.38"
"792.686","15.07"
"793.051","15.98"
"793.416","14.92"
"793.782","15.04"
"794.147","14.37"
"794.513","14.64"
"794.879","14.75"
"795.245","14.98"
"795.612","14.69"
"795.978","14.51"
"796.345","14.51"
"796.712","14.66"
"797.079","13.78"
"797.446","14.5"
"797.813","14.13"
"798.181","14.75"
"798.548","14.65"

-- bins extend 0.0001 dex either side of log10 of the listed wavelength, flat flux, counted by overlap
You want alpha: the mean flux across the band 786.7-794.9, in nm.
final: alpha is 14.9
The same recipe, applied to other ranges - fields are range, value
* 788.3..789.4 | 15.4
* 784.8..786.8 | 14.5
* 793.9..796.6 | 14.6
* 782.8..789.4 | 14.9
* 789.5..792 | 14.7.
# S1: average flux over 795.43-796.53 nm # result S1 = 14.6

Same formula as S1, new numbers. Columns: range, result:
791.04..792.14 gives 14.6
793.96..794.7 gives 14.5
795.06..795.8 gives 14.8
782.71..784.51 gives 15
